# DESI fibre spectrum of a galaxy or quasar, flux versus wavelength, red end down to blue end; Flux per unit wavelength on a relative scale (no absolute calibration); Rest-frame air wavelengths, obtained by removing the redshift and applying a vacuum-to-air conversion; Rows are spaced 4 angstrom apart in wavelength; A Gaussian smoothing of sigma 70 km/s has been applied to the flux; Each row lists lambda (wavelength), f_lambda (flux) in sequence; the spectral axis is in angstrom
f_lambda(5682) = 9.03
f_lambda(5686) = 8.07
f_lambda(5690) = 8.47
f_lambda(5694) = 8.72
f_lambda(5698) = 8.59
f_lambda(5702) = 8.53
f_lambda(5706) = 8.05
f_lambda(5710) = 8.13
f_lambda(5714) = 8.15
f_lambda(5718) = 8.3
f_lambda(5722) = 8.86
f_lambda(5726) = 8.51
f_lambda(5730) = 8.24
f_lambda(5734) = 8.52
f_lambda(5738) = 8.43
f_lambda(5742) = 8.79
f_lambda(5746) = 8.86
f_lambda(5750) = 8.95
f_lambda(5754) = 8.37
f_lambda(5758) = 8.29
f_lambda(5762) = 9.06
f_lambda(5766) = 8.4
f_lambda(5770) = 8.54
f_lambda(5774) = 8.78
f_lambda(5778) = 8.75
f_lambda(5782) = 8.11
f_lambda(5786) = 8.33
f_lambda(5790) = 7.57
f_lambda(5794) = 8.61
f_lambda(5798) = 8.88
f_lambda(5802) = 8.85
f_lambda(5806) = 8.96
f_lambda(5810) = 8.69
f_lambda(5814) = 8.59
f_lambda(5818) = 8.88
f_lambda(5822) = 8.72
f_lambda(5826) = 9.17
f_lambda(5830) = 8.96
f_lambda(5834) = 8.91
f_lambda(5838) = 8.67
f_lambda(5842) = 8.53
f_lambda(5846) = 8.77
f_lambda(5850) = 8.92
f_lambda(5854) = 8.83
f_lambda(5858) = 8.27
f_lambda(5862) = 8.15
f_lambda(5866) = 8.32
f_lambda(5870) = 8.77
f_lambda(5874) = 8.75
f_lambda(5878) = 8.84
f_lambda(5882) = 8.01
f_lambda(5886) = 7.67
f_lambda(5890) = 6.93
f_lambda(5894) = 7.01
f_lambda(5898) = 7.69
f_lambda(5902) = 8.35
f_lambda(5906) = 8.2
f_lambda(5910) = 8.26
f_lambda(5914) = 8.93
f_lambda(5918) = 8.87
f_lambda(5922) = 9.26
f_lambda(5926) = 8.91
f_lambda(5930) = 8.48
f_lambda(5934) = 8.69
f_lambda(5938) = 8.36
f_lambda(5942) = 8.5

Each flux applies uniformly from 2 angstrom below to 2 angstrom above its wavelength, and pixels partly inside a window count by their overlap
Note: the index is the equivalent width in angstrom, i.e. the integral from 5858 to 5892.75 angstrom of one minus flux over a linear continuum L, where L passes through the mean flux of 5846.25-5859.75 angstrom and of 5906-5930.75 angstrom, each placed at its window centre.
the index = 2.2 angstrom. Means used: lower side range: 8.69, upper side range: 8.75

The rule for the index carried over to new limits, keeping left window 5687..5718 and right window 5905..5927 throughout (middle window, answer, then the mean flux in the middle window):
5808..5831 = -0.7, 8.83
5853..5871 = 0.5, 8.43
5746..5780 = -0.7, 8.66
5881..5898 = 2.5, 7.4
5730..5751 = -0.6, 8.65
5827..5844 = -0.4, 8.79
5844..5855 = -0.3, 8.84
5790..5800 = 0.0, 8.51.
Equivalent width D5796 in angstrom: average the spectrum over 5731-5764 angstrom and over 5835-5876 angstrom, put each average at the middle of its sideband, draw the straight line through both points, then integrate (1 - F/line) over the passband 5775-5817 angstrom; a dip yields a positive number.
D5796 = 0.4 angstrom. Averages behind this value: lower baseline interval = 8.65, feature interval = 8.55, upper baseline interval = 8.61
